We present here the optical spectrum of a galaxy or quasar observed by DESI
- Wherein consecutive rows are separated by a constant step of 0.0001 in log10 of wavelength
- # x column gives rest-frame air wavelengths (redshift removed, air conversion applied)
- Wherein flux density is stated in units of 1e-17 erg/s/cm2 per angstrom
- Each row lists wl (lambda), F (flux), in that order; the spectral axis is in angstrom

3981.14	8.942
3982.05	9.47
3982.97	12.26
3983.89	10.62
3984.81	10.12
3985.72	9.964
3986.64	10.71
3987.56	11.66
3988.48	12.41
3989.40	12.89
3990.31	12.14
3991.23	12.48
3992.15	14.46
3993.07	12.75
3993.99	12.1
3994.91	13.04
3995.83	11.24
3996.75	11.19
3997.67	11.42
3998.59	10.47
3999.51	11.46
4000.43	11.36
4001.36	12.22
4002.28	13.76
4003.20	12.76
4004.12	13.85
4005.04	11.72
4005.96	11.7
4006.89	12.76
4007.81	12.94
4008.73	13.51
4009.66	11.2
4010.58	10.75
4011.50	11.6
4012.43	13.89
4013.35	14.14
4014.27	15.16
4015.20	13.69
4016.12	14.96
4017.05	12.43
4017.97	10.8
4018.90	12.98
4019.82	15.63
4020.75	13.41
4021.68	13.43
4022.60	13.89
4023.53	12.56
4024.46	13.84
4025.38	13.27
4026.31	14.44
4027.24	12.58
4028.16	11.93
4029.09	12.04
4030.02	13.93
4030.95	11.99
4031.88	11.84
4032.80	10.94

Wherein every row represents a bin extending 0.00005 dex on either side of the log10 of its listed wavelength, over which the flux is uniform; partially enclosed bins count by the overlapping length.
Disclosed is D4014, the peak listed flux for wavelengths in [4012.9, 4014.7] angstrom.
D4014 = 15.16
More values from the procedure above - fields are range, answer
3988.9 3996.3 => 14.46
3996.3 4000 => 11.46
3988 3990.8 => 12.89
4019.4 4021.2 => 15.63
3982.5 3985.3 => 12.26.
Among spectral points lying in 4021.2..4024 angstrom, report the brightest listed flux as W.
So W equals 13.89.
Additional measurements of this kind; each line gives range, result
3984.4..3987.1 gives 10.71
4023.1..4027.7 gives 14.44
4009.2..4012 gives 11.6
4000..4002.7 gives 13.76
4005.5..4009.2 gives 13.51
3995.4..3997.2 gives 11.24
